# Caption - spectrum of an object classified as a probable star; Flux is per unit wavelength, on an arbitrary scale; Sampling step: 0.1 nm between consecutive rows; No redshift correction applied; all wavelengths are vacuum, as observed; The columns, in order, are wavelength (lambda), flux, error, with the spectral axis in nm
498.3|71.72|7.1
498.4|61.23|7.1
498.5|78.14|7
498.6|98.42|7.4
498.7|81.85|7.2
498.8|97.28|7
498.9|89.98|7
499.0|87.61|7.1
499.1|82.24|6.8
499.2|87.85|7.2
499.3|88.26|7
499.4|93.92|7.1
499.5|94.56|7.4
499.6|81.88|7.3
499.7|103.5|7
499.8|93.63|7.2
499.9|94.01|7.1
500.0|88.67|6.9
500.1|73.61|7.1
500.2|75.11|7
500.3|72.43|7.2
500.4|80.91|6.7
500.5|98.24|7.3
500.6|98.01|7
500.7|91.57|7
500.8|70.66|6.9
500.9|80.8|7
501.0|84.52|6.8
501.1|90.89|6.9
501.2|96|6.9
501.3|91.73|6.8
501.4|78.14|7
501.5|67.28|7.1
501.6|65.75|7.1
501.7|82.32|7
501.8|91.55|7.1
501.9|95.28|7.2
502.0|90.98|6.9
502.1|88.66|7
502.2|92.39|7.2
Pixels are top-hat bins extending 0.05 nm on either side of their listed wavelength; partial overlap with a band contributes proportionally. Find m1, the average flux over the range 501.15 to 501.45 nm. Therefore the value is 88.6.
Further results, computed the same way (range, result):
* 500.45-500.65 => 98.1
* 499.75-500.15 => 87.5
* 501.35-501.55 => 72.7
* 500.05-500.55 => 80.1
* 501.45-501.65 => 66.5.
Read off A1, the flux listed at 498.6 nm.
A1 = 98.42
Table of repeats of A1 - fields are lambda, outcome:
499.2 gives 87.85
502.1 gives 88.66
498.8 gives 97.28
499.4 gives 93.92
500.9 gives 80.8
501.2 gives 96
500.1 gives 73.61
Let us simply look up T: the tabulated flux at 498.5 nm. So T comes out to 78.14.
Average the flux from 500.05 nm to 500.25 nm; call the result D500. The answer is 74.4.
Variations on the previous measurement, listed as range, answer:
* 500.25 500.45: 76.7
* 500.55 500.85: 86.7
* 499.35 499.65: 90.1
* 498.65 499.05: 89.2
